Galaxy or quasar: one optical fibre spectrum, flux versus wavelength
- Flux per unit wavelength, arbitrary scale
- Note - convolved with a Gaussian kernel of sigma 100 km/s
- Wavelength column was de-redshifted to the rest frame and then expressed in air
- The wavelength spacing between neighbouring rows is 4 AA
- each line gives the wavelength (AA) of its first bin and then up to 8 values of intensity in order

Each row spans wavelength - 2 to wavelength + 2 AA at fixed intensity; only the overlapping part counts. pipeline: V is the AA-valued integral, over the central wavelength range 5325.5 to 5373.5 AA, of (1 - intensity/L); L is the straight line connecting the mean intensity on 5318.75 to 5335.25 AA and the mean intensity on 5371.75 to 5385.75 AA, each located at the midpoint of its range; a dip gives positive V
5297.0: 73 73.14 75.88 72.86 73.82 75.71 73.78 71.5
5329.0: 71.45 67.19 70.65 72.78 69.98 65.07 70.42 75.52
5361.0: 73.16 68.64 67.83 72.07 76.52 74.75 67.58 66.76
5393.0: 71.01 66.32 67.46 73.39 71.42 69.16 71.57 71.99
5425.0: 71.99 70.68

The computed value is 1.1 AA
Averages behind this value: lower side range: 71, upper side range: 73.2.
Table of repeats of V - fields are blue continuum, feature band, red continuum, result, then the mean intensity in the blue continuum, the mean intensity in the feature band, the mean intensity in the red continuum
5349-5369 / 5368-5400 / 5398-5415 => 0.1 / 70.8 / 70.3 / 70.1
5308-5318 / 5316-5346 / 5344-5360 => 0.4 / 74.1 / 71.5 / 70.4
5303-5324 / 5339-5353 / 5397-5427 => 0.7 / 74.3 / 69.4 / 70.7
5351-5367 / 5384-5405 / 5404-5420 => 0.9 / 71.9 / 68.4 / 71.3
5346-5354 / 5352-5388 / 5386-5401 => -2.1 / 67.7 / 71.7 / 67.9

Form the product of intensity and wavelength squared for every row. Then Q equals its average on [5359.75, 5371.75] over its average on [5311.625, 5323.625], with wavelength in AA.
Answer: 0.96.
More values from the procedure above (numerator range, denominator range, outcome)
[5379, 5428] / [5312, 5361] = 1.01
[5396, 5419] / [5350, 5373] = 1.00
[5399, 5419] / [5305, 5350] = 1.02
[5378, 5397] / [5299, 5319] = 0.97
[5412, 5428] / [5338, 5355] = 1.05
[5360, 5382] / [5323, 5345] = 1.03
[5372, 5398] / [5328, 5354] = 1.04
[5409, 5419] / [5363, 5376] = 1.02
